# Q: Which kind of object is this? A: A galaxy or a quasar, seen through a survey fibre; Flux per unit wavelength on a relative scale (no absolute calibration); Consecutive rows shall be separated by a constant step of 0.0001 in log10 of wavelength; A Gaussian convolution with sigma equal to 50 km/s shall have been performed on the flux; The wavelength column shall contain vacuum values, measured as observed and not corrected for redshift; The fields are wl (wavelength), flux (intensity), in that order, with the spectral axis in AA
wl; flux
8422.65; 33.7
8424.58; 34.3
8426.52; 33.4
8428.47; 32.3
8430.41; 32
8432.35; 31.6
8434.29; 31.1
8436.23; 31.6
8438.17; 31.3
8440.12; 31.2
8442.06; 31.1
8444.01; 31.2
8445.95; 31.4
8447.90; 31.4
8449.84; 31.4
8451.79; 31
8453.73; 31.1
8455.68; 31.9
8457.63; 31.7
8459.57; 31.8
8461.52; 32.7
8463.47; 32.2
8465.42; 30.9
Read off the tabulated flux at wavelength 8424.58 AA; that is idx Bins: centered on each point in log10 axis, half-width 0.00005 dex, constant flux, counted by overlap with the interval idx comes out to 34.3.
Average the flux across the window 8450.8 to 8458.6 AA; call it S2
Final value 31.4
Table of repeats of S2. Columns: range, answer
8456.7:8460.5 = 31.8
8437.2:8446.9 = 31.2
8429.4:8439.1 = 31.6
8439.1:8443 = 31.1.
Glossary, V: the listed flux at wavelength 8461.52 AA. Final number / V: 32.7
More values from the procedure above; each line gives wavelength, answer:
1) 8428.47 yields 32.3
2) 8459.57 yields 31.8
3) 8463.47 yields 32.2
